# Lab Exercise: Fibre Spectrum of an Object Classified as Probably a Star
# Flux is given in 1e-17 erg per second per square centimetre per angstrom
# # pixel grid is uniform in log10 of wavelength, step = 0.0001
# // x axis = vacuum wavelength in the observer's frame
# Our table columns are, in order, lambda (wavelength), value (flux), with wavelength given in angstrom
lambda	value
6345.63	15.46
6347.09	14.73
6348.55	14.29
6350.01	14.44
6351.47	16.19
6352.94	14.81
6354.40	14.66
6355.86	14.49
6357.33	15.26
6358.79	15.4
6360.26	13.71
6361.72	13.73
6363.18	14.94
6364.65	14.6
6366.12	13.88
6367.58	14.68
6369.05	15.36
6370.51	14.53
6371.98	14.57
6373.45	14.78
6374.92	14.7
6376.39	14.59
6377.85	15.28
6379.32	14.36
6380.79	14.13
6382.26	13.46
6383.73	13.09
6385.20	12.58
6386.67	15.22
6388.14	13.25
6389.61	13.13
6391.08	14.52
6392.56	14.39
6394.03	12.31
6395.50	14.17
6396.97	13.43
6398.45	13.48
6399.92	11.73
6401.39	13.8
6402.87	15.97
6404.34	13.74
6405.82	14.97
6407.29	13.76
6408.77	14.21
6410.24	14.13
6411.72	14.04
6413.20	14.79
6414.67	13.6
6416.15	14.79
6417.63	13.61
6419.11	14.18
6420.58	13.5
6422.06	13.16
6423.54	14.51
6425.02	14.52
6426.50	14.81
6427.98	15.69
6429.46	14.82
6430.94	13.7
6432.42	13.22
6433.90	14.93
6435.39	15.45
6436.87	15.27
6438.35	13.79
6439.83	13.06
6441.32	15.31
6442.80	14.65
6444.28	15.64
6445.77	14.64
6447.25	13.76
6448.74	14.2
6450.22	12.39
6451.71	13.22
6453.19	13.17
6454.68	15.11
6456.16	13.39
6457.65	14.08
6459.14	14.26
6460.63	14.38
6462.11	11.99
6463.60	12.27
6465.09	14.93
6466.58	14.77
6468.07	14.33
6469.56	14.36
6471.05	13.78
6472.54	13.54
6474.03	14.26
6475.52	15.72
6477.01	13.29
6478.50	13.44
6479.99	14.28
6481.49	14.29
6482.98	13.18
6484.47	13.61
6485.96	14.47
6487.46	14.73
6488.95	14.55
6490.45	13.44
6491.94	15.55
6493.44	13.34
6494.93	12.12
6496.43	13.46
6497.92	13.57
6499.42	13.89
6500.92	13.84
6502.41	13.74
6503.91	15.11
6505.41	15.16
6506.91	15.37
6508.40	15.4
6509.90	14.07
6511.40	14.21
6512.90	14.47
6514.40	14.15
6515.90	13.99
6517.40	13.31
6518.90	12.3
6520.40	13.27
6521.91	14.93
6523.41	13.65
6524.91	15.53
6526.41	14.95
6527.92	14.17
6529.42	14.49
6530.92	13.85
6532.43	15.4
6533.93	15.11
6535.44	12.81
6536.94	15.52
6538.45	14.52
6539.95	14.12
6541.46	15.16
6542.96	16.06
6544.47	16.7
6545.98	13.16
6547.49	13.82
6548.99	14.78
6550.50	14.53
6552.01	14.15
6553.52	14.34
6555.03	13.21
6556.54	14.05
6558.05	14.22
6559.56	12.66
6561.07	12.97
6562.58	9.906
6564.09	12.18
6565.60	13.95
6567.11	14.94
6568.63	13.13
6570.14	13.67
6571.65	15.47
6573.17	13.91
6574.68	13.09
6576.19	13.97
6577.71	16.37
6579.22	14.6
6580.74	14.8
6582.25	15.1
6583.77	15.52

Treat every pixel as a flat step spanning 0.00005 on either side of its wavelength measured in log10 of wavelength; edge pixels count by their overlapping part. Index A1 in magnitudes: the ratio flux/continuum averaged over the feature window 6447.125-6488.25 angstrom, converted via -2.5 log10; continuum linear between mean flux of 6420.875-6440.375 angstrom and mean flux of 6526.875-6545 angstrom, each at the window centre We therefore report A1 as 0.05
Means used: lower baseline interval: 14.4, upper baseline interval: 14.8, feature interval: 13.9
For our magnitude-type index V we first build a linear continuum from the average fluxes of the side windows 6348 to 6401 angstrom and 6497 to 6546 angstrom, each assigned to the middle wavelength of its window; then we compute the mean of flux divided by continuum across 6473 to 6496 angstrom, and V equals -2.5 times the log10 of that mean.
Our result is 0.03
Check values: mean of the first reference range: 14.2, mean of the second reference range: 14.4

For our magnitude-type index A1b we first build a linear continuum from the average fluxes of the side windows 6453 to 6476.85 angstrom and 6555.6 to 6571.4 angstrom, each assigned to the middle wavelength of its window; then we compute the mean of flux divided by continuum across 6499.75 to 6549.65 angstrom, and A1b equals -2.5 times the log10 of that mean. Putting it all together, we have -0.07 mag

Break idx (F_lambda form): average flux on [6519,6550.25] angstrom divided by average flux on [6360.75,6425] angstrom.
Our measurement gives 1.03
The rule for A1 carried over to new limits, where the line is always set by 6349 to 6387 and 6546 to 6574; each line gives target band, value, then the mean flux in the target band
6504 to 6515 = -0.065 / 14.7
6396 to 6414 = 0.026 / 14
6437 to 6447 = -0.027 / 14.5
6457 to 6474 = 0.014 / 13.9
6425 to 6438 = -0.035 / 14.7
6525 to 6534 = -0.069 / 14.7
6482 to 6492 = -0.013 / 14.1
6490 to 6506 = 0.000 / 13.9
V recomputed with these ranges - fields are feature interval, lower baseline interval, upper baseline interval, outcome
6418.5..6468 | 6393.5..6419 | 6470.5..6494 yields -0.010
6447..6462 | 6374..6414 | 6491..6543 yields 0.031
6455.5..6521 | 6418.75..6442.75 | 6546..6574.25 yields 0.004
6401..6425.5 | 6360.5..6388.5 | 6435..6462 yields 0.002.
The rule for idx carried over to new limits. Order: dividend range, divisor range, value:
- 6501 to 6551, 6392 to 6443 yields 1.02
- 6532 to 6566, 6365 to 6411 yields 1.00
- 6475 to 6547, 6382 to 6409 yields 1.04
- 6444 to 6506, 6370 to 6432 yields 0.99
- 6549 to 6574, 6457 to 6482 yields 0.97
